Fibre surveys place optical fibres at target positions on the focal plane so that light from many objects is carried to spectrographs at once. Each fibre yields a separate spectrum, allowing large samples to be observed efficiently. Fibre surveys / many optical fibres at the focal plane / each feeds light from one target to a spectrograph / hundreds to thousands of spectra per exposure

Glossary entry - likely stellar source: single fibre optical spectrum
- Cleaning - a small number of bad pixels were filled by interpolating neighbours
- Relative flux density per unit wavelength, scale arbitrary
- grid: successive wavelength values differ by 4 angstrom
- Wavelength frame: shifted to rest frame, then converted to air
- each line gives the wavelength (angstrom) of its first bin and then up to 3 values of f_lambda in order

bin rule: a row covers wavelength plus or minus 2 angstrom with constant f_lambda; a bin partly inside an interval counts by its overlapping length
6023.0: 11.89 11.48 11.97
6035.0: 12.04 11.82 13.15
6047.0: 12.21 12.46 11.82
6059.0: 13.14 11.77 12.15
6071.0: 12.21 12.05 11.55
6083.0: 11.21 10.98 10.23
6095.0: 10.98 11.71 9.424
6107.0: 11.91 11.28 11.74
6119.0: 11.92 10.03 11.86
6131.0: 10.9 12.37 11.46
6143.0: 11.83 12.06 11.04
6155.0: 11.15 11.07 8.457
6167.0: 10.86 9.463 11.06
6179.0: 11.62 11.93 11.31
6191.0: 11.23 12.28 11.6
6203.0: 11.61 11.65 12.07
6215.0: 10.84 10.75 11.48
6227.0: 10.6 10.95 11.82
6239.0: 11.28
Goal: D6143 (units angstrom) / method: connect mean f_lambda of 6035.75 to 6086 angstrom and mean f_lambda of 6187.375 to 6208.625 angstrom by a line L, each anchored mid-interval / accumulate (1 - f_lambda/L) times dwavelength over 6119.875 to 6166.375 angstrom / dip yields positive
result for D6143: 2.8 angstrom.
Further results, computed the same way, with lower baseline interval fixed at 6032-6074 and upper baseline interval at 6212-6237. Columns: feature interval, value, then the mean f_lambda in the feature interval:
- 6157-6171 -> 1.8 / 10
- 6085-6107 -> 2.2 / 10.8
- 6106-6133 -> 1.1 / 11.4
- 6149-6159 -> 0.4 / 11.1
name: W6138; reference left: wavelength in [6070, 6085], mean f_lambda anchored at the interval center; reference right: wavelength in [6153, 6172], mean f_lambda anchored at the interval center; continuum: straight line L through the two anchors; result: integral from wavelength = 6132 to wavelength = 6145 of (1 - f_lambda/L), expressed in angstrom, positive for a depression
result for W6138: -1.4 angstrom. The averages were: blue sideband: 11.7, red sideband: 10.2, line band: 11.8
